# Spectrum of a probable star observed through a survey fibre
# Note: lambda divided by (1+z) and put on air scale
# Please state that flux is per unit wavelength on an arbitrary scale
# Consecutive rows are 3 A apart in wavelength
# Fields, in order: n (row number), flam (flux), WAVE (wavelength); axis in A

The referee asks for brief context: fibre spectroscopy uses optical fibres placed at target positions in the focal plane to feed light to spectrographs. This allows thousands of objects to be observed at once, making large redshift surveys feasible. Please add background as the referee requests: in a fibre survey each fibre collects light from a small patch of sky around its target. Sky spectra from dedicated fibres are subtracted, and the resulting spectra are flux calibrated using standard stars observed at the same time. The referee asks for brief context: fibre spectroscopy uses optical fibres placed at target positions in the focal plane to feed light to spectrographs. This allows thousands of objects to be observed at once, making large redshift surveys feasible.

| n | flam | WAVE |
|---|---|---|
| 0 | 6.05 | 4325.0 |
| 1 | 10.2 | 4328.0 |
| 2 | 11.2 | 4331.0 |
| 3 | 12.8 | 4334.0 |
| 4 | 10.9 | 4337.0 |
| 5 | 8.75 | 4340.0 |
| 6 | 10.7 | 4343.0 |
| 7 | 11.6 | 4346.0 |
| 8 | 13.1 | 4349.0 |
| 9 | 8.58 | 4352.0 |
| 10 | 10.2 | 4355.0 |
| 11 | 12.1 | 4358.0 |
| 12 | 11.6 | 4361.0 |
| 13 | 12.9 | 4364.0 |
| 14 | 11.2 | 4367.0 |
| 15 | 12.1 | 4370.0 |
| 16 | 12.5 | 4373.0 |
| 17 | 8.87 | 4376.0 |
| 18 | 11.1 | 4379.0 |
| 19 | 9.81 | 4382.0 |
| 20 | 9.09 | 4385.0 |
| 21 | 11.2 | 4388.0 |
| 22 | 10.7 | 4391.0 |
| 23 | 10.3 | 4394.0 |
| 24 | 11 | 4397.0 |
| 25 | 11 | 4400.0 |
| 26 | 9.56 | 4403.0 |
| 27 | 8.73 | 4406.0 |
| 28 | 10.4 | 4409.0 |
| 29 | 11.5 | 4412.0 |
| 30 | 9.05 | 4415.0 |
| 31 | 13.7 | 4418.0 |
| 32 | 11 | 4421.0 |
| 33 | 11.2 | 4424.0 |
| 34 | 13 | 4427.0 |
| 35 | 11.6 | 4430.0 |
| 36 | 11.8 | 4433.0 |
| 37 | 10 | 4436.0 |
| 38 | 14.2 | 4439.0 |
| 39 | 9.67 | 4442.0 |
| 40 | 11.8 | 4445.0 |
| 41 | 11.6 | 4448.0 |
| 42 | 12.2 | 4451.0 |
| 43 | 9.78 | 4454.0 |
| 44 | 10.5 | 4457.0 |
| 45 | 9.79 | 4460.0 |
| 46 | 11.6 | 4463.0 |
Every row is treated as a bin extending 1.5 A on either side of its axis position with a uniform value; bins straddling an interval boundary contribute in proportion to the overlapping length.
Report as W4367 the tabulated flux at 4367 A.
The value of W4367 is 11.2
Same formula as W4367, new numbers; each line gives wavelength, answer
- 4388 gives 11.2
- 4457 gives 10.5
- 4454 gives 9.78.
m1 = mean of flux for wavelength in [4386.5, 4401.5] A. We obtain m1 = 10.8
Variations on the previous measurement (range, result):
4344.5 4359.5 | 11.1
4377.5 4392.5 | 10.4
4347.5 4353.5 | 10.8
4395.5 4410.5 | 10.1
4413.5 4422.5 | 11.2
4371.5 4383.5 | 10.6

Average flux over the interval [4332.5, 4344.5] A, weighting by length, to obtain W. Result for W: 10.8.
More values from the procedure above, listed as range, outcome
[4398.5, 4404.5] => 10.3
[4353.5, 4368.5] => 11.6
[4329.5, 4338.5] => 11.6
